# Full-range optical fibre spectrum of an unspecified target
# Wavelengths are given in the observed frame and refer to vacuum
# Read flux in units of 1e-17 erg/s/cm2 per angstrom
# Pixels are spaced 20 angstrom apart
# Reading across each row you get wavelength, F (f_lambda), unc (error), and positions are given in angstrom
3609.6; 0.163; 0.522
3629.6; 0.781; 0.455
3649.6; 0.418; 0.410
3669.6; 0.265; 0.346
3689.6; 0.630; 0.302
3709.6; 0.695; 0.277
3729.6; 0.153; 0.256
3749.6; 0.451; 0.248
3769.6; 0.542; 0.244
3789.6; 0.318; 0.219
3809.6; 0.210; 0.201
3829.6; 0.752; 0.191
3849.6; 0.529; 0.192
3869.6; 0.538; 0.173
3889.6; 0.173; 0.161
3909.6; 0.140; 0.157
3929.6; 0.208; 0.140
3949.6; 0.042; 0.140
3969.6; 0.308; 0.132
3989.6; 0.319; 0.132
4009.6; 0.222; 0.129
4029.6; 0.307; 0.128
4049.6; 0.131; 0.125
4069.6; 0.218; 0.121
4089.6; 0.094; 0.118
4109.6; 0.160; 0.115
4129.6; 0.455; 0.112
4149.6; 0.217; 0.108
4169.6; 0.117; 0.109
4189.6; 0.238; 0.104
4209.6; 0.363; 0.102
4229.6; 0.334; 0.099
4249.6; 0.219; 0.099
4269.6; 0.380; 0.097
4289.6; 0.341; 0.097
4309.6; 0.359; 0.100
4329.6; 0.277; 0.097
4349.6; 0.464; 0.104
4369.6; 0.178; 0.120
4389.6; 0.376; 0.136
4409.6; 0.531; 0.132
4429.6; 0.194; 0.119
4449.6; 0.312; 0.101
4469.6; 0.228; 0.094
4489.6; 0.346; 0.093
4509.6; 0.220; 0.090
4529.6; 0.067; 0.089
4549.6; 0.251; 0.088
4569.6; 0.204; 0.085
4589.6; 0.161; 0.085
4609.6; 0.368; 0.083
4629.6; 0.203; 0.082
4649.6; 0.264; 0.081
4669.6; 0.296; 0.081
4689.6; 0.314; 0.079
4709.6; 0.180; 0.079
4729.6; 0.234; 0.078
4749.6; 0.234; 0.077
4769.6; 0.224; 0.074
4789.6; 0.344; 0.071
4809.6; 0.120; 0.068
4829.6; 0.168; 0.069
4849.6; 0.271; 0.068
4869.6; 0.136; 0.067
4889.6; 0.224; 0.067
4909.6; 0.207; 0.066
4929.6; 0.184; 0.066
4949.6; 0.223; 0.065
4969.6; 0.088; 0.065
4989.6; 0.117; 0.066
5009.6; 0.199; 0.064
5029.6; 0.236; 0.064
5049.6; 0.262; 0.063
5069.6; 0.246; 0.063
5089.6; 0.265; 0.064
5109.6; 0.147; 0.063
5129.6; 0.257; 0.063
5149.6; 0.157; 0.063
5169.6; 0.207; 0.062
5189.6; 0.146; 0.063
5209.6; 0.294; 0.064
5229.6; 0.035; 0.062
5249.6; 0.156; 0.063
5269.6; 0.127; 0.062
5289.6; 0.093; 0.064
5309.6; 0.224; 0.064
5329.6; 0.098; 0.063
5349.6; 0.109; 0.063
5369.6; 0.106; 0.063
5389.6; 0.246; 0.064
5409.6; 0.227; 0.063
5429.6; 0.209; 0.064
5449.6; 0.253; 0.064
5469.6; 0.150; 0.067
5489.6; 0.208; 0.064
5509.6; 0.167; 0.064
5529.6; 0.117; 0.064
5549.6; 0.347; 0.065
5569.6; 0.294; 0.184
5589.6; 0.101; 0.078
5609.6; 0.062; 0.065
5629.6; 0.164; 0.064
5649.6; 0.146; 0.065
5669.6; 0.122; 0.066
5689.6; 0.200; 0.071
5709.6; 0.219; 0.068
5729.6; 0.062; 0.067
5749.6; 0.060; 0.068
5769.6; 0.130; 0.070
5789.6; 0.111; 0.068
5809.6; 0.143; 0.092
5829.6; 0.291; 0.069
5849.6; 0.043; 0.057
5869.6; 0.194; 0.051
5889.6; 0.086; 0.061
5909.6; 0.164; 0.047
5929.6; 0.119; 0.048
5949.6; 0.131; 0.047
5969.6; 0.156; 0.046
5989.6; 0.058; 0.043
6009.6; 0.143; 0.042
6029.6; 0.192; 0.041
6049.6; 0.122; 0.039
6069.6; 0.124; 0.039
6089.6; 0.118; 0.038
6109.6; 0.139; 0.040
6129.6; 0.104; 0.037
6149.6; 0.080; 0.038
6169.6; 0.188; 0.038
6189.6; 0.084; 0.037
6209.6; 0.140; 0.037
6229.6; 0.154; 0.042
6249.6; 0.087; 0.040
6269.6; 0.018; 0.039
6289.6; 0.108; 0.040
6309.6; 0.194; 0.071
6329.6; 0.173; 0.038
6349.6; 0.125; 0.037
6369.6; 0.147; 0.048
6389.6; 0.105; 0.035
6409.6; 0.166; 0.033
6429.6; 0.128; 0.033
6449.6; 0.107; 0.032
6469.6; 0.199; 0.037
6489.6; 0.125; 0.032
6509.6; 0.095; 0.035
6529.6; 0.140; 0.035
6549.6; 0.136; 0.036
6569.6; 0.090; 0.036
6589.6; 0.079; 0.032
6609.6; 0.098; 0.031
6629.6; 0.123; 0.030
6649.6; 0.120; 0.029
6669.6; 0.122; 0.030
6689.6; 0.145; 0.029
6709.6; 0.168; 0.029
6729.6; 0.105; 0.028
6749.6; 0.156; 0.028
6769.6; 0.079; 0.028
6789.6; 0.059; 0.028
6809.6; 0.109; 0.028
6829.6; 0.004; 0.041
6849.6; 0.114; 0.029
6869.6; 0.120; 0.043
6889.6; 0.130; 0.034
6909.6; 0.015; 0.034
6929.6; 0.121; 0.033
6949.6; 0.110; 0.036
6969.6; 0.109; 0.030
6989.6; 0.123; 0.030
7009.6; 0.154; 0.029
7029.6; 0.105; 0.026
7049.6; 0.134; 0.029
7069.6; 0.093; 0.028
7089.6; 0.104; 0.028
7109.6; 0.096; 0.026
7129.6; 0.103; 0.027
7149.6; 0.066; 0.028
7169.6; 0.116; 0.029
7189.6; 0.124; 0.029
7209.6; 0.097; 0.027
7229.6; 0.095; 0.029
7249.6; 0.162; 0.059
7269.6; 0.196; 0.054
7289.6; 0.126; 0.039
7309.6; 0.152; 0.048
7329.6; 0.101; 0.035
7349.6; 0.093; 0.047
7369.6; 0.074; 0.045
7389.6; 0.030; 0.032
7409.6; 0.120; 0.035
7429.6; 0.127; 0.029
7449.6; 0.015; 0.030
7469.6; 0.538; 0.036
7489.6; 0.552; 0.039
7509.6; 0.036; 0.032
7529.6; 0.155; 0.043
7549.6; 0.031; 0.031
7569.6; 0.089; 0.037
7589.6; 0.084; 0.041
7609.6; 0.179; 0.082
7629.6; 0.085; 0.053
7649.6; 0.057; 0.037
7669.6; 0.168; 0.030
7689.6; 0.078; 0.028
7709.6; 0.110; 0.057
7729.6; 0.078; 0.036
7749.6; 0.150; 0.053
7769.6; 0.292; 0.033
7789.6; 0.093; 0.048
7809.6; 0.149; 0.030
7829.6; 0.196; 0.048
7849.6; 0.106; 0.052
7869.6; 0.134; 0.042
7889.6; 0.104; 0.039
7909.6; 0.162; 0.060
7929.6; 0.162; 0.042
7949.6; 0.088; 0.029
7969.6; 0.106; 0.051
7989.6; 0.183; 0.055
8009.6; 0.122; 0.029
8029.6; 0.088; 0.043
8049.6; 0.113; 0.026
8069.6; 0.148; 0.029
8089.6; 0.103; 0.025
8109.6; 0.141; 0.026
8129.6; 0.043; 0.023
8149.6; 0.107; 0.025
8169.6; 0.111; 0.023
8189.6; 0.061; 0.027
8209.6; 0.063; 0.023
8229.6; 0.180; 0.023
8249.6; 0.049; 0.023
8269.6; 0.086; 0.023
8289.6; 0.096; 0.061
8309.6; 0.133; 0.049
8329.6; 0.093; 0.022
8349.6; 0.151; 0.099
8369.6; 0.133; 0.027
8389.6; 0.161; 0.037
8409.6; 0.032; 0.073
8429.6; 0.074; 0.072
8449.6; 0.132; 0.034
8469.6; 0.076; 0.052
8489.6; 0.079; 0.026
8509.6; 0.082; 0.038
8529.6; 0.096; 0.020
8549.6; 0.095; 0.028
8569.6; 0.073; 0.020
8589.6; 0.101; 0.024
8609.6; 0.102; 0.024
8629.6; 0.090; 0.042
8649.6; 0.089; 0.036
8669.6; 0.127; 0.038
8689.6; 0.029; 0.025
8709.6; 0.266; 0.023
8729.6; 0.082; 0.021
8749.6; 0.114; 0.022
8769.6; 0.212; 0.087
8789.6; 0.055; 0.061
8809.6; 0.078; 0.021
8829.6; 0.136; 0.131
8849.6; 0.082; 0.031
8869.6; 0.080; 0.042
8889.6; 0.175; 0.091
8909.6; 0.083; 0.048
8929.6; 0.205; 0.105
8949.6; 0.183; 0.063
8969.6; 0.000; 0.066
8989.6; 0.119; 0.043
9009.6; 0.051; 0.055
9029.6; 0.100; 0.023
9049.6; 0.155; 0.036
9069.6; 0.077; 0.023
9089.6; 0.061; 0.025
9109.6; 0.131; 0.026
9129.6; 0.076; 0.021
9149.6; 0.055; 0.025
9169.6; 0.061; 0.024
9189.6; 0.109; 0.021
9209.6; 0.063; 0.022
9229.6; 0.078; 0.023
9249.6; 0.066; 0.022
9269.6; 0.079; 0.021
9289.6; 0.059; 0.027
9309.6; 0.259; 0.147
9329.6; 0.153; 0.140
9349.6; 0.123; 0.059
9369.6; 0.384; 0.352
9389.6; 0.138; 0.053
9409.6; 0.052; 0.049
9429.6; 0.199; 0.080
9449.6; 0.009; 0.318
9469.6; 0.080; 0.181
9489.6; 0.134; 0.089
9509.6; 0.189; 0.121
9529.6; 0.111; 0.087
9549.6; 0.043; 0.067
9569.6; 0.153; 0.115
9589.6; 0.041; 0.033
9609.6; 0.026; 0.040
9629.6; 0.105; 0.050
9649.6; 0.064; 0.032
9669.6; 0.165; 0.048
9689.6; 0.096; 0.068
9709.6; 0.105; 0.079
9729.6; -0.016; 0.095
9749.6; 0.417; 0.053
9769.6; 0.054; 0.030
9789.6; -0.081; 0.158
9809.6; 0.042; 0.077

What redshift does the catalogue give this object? 1.006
